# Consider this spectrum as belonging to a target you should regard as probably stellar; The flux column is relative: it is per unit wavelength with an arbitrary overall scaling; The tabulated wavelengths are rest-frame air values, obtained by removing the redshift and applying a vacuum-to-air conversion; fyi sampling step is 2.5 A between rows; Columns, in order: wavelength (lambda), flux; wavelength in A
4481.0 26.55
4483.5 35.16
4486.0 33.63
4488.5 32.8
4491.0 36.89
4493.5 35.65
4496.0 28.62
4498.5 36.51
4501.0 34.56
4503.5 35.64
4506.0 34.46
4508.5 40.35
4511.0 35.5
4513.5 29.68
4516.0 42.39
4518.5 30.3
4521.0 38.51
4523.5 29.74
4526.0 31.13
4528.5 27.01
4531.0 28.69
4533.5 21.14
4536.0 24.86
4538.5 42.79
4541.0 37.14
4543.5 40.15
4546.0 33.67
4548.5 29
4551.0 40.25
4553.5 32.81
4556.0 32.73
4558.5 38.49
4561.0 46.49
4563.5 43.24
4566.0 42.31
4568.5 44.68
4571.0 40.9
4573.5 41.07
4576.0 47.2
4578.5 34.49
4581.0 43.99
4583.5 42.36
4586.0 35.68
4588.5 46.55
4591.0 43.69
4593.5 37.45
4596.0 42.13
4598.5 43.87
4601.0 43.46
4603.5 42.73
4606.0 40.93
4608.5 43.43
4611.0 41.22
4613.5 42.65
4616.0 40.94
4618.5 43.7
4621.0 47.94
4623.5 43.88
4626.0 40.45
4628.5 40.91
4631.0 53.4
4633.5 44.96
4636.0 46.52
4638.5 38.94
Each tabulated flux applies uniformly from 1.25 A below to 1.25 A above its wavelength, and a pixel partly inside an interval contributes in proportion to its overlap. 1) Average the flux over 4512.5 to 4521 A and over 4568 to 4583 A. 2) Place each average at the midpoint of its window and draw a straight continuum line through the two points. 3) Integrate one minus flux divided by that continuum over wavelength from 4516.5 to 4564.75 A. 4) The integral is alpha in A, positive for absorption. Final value 4.6 A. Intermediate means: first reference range 34.9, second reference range 41.9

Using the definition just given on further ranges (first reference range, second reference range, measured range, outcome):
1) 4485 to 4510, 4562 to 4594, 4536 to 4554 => 1.5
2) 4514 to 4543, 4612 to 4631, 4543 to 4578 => -3.0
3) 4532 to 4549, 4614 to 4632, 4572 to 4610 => -2.1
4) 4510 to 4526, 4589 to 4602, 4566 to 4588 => -0.6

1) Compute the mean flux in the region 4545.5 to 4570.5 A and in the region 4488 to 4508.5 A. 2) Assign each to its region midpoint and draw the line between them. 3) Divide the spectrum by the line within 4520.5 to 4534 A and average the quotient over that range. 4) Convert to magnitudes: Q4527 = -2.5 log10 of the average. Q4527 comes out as 0.24 mag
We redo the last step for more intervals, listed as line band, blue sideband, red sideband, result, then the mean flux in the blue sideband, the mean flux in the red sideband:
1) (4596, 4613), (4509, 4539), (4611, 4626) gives -0.03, 31.8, 43.3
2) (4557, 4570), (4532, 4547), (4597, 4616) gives -0.17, 33.2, 42.5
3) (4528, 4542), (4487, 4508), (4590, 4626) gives 0.23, 34.6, 42.6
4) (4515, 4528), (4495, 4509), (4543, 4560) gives 0.04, 34.9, 35.3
